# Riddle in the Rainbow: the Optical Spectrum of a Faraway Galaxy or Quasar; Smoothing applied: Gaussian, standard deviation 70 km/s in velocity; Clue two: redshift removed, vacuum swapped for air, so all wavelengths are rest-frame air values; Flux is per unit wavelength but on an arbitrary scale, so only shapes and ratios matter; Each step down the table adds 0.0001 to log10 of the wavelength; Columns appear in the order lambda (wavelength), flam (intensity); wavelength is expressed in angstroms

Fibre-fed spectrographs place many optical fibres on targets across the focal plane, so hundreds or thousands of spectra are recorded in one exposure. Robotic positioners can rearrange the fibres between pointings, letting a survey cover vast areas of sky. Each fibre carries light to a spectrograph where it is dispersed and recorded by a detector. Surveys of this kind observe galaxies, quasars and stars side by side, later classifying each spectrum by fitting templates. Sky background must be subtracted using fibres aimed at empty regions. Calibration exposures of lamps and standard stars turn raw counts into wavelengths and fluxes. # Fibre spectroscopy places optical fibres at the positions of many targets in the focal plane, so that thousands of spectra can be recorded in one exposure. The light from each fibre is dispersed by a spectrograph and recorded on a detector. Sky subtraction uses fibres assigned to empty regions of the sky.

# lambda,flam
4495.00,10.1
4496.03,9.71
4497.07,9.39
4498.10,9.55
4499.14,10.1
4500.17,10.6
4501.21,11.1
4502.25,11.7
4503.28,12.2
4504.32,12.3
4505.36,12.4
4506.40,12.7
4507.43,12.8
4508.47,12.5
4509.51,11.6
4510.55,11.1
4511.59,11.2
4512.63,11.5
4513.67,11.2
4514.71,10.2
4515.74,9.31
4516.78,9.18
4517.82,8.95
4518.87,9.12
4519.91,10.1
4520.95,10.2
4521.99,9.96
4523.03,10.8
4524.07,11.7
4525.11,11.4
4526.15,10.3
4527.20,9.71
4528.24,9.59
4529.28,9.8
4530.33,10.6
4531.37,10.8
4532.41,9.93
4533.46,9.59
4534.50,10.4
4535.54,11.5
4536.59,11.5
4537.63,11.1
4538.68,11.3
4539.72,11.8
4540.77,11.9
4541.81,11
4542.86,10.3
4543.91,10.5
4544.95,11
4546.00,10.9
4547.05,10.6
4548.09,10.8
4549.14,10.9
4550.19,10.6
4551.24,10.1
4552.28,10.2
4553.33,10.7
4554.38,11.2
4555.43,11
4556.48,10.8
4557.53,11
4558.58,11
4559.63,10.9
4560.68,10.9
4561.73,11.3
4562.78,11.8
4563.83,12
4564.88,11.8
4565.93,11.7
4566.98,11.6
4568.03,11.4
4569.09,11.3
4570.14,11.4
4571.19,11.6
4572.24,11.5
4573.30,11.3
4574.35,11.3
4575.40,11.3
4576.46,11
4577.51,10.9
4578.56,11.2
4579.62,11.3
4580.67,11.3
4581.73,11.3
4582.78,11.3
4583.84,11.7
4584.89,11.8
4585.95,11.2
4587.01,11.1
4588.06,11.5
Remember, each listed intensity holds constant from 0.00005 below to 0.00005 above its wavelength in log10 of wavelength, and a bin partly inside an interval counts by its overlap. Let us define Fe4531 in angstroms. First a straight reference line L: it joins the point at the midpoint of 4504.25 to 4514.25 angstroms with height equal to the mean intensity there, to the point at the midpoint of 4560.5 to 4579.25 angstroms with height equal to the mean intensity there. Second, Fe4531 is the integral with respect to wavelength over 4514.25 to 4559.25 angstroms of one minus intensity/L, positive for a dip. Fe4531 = 4.3 angstroms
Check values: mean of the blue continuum 11.9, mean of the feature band 10.5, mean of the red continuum 11.4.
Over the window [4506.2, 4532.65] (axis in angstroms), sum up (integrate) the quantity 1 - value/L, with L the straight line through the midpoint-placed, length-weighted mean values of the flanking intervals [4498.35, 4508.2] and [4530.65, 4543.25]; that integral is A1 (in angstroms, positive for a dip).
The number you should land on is 1.7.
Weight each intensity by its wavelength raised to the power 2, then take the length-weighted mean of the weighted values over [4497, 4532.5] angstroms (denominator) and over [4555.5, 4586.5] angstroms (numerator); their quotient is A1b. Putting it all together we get 1.1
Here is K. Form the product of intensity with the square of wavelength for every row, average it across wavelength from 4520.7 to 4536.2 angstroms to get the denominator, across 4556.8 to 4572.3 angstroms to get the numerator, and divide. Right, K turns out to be 1.11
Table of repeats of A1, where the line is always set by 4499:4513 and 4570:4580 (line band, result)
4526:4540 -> 1.22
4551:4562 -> 0.55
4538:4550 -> 0.52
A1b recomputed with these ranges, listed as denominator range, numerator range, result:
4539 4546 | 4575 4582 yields 1.02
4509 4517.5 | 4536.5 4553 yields 1.04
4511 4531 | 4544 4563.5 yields 1.08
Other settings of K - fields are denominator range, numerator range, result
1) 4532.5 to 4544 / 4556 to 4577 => 1.05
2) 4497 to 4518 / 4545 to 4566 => 1.01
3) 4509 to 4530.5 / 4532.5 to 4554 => 1.06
